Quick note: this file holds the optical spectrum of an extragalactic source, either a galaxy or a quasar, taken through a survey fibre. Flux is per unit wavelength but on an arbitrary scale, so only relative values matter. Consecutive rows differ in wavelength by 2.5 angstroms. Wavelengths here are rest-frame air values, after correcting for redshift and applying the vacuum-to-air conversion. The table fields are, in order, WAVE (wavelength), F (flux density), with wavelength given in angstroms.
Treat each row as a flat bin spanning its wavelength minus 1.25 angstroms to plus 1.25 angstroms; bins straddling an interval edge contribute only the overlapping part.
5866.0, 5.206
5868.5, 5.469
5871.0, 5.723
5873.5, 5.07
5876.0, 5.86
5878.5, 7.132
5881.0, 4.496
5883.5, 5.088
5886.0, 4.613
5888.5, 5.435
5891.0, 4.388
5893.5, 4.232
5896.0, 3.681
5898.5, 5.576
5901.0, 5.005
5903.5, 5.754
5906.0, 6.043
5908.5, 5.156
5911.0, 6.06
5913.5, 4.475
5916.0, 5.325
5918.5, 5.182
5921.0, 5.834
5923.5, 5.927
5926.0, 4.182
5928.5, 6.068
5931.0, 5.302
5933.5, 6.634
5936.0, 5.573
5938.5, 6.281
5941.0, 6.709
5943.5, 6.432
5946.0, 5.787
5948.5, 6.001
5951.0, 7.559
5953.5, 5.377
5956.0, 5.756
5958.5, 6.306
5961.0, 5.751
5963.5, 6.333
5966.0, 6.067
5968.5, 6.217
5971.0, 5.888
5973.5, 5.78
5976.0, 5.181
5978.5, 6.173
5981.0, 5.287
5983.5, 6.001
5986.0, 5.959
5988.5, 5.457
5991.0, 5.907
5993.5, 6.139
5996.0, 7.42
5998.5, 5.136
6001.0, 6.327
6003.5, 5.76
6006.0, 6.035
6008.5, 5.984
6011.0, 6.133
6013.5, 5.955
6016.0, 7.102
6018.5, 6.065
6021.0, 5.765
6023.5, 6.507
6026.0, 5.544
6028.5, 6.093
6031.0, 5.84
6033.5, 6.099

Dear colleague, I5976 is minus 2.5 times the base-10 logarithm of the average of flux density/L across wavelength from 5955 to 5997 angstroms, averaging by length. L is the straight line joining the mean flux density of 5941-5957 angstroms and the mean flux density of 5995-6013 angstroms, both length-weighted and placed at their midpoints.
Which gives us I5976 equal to 0.03 mag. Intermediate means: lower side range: 6.2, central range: 5.97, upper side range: 6.09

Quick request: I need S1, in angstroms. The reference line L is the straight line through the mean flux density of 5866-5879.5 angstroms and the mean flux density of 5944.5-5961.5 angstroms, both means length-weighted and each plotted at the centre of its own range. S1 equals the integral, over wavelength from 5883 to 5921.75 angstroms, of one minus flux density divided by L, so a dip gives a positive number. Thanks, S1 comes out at 5.2 angstroms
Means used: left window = 5.77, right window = 6.1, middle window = 5.11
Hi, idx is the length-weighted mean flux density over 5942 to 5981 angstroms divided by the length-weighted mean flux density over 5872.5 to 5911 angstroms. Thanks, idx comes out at 1.2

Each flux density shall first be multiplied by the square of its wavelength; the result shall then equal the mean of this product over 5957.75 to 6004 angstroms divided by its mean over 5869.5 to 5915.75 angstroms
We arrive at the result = 1.18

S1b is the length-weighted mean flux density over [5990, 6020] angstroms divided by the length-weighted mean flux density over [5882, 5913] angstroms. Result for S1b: 1.2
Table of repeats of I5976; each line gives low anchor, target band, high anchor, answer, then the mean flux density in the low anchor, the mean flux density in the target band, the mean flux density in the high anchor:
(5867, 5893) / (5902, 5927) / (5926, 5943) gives 0.06 mag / 5.29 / 5.4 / 5.97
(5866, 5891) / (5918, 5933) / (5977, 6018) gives 0.03 mag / 5.37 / 5.49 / 6.04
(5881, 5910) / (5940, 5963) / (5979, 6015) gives -0.12 mag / 4.98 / 6.19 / 5.98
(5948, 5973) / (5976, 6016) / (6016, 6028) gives 0.02 mag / 6.12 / 5.99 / 6.1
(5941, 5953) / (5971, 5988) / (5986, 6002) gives 0.08 mag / 6.41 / 5.73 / 6.05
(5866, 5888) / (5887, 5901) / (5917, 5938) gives 0.17 mag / 5.42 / 4.69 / 5.61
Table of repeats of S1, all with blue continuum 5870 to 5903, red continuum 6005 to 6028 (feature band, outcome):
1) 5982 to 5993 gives 0.1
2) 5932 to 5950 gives -2.2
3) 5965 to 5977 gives -0.1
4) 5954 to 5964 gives -0.5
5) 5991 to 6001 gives -0.4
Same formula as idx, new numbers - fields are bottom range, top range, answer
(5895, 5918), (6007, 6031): 1.17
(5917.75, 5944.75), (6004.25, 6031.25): 1.04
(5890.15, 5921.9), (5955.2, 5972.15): 1.18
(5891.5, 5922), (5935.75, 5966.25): 1.19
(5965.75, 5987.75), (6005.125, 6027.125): 1.05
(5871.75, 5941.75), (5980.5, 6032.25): 1.12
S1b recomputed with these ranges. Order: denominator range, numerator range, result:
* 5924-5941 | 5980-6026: 1.05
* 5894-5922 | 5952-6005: 1.13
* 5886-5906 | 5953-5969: 1.22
